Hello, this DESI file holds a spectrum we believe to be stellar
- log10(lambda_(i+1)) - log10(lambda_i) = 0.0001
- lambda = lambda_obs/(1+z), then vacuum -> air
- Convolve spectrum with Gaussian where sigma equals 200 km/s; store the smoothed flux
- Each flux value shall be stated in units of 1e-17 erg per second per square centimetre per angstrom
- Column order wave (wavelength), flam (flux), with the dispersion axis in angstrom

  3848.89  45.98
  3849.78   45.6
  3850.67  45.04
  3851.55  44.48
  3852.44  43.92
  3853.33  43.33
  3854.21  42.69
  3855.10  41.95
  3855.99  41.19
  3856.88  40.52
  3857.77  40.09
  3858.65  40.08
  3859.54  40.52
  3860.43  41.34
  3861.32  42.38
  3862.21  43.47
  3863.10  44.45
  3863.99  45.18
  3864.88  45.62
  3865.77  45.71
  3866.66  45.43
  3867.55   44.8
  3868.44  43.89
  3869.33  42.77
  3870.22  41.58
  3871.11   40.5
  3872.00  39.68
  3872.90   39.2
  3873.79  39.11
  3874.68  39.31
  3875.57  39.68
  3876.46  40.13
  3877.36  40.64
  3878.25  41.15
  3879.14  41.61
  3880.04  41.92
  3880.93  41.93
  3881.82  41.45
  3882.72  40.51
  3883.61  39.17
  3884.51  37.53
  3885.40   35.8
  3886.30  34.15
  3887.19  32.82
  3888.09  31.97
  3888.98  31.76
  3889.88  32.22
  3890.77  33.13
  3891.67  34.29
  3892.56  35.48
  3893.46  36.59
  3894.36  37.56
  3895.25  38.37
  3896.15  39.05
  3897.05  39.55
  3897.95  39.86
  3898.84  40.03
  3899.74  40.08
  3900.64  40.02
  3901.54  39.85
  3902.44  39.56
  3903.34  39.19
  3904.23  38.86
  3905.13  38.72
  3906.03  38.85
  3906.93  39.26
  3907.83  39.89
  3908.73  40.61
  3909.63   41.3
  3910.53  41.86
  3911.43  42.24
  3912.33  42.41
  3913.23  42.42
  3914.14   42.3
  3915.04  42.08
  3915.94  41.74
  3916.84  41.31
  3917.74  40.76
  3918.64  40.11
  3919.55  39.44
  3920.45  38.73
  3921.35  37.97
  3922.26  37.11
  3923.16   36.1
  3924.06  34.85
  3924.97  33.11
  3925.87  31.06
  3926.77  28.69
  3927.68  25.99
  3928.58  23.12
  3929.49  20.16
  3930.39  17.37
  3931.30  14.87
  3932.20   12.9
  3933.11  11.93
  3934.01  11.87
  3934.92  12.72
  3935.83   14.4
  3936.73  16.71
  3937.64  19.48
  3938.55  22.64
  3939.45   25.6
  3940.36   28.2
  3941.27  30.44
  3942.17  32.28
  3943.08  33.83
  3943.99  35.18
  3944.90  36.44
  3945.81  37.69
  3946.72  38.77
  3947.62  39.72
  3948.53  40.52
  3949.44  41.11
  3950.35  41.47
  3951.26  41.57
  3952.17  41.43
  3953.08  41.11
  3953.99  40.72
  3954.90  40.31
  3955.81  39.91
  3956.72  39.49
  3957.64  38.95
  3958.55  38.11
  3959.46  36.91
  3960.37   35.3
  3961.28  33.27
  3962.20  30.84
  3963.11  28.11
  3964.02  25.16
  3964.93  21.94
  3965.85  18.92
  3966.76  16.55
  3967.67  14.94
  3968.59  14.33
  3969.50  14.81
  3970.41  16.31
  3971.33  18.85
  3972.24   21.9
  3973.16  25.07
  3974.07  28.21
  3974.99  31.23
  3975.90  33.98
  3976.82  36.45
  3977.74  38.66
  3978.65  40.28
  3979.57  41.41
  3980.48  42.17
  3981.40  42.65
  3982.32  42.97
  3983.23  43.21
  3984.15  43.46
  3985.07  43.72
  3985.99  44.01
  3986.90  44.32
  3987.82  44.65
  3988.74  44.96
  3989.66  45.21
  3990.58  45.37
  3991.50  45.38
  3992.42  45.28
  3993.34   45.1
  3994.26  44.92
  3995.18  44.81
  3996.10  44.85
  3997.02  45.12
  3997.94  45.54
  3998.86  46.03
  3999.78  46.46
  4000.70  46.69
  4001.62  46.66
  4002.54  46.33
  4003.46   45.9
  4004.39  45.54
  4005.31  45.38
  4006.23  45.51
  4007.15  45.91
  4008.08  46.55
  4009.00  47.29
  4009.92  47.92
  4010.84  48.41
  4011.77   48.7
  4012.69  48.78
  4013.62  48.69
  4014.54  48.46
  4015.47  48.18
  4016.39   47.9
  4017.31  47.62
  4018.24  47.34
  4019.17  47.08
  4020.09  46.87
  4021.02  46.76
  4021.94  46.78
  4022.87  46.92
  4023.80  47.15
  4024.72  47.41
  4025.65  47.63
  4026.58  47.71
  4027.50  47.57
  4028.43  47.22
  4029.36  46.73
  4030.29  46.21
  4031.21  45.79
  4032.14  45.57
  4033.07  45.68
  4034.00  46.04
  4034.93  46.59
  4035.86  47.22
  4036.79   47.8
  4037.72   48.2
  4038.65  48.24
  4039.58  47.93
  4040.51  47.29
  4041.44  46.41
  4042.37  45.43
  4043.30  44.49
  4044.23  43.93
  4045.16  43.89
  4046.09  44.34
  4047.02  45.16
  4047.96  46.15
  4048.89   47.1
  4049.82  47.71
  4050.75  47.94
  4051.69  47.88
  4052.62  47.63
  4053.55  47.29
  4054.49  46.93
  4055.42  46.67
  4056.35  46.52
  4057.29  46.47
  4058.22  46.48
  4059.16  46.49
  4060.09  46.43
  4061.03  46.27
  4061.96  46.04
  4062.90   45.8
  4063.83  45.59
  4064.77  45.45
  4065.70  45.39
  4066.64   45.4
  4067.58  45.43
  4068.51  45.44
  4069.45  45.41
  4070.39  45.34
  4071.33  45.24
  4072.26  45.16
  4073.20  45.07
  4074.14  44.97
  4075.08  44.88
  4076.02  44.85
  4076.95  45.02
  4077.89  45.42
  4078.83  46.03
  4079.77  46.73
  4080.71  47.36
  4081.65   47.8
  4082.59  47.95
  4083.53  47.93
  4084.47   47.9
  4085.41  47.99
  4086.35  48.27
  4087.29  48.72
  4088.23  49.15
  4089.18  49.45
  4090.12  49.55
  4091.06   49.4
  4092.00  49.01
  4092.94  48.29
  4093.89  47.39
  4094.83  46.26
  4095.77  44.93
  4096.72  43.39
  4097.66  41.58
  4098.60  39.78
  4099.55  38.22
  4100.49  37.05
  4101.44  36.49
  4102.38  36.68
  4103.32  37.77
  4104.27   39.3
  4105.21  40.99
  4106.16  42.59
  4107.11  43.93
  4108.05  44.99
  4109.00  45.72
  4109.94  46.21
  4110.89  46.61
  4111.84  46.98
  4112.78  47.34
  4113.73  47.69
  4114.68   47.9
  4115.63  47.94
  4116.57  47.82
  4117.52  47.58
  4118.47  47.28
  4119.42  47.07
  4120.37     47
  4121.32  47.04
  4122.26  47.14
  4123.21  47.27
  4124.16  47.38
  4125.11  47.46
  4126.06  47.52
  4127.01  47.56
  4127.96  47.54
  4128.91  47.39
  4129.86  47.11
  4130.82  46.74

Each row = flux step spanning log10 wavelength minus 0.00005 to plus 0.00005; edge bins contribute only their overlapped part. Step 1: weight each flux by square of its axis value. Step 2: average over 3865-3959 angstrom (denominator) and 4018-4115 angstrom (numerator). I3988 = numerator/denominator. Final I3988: 1.38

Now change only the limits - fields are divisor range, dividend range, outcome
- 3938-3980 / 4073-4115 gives 1.51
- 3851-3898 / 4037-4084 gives 1.27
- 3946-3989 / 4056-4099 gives 1.42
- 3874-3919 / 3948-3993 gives 0.94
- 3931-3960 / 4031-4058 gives 1.56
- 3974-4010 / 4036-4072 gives 1.09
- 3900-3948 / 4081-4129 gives 1.53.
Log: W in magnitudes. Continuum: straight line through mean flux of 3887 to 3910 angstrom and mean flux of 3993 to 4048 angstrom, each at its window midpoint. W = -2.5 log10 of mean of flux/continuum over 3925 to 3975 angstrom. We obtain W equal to 0.43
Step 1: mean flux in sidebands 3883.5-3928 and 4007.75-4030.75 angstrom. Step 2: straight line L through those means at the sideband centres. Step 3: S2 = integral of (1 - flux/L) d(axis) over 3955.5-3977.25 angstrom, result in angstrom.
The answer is 7.9 angstrom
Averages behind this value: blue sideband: 37.7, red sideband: 47.5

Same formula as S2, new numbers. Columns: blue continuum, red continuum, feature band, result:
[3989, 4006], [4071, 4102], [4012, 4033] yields -0.8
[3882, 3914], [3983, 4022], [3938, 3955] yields 2.4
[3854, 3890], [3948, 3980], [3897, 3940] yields 4.1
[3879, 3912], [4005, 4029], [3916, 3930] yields 2.2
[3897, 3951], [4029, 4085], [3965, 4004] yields 2.1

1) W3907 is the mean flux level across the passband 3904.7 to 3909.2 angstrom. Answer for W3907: 39.5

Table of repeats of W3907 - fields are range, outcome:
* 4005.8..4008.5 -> 45.9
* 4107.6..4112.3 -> 46.1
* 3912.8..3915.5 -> 42.2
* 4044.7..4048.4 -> 44.8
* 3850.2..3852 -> 44.8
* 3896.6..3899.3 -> 39.8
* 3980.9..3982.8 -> 42.8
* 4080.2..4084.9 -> 47.8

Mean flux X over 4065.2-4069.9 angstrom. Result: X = 45.4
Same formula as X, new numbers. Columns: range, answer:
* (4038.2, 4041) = 47.8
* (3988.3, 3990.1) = 45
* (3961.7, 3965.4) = 26.5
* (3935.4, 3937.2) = 15.6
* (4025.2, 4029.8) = 47.4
